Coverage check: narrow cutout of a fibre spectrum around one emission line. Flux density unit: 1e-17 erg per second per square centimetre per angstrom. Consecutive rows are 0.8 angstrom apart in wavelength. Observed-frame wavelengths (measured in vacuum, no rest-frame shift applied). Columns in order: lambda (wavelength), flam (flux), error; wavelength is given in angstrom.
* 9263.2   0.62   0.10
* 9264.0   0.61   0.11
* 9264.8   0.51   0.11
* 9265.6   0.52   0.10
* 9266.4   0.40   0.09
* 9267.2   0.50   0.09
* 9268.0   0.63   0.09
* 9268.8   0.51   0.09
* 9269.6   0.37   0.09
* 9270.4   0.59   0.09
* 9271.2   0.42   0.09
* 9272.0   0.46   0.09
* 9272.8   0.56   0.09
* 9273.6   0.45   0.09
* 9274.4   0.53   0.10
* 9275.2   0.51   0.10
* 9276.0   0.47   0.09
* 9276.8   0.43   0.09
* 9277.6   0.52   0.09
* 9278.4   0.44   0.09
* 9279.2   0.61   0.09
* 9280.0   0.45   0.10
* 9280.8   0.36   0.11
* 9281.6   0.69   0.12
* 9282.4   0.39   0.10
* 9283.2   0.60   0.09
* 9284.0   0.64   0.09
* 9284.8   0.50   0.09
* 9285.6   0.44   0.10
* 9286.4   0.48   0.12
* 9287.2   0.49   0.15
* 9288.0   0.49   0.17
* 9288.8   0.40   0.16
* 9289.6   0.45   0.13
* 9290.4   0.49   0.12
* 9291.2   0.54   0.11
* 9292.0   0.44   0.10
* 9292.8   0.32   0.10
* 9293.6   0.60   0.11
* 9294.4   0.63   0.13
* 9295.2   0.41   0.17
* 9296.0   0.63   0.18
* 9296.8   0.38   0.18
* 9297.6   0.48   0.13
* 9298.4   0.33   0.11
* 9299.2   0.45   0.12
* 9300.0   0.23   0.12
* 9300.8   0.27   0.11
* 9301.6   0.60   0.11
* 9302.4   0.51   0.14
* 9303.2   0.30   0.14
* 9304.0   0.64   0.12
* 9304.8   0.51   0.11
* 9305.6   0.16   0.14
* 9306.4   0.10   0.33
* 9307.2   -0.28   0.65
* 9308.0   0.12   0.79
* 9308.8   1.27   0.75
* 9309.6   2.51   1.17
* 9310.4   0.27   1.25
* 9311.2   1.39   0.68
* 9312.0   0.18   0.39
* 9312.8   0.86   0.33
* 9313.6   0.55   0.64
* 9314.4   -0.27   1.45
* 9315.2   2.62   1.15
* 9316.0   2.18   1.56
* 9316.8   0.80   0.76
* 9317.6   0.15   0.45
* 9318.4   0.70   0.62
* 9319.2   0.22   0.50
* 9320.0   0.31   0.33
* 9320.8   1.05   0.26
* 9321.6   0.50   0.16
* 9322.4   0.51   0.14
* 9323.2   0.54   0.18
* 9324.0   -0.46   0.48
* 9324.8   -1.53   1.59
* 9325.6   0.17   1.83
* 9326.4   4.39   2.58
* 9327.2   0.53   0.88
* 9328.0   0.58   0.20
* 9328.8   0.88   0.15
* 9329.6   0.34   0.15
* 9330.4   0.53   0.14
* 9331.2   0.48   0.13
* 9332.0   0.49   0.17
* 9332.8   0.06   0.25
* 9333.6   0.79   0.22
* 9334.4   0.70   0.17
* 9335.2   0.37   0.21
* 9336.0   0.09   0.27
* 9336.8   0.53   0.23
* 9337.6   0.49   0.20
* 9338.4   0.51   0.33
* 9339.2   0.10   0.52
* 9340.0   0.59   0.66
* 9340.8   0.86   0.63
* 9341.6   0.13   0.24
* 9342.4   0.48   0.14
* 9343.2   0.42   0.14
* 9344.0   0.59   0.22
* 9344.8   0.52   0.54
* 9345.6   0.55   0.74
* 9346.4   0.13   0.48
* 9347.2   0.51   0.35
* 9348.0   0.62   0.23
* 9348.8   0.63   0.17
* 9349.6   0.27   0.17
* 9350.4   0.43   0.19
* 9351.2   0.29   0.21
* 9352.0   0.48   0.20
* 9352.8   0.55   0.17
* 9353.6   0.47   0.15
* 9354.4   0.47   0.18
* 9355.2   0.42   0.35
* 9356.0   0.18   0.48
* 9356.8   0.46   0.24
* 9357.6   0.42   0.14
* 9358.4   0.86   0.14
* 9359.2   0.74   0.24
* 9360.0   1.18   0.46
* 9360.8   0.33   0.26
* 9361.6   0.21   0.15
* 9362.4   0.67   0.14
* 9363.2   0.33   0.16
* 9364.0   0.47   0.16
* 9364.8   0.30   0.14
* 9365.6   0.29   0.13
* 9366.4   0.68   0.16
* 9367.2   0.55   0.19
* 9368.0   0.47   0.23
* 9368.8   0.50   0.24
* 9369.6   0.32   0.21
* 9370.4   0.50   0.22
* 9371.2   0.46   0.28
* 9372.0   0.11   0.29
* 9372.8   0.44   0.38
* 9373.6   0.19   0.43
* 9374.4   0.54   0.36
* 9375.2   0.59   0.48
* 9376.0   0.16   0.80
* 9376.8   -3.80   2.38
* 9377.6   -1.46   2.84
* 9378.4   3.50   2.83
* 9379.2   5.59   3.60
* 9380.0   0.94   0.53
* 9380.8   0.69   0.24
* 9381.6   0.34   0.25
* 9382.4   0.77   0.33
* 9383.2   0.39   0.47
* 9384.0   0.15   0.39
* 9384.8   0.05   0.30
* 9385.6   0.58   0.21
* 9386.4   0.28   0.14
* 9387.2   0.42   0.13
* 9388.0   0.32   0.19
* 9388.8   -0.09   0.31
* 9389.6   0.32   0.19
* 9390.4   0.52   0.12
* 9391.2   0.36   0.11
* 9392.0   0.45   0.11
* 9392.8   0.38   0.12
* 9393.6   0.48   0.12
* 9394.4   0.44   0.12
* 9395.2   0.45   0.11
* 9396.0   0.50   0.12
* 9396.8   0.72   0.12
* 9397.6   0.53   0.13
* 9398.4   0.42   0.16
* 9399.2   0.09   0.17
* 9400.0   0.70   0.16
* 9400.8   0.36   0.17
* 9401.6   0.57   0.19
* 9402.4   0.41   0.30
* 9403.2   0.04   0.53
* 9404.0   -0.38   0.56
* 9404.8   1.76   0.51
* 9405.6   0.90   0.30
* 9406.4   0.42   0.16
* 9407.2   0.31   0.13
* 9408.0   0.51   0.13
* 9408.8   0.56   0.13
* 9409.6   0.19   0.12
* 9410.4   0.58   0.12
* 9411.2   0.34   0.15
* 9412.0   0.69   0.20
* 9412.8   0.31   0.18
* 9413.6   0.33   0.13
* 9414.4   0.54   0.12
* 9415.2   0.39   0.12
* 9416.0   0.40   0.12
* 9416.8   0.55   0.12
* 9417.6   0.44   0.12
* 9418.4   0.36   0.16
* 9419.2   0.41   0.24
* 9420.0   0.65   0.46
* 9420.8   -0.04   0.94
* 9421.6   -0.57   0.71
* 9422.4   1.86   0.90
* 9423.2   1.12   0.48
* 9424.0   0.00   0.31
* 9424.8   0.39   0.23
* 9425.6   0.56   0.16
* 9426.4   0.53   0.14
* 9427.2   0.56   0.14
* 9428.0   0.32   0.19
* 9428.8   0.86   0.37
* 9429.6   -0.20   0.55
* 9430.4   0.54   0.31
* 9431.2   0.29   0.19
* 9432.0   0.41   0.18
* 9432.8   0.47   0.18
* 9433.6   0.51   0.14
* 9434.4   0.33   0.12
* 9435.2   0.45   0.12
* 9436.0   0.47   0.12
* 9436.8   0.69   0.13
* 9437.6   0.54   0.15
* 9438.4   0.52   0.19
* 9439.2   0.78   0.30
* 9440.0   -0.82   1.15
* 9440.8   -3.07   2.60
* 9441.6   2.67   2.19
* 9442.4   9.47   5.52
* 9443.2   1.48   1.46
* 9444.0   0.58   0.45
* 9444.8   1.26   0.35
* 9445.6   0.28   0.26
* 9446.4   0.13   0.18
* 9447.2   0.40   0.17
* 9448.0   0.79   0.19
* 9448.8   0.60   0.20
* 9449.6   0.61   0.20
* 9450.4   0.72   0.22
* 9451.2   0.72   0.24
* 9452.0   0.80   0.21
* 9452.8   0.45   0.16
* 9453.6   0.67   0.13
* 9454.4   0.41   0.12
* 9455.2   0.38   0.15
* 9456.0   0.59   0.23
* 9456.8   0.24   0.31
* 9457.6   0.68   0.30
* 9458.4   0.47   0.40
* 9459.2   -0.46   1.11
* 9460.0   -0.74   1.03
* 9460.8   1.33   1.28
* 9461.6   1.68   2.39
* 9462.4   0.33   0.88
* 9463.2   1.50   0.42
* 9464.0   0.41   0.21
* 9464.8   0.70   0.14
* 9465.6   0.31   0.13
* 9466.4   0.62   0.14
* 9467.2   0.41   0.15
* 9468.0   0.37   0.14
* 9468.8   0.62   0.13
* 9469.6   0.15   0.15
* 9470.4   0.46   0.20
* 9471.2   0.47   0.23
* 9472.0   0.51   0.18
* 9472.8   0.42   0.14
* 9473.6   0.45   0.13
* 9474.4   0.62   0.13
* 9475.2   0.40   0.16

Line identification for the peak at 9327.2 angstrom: [N II]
